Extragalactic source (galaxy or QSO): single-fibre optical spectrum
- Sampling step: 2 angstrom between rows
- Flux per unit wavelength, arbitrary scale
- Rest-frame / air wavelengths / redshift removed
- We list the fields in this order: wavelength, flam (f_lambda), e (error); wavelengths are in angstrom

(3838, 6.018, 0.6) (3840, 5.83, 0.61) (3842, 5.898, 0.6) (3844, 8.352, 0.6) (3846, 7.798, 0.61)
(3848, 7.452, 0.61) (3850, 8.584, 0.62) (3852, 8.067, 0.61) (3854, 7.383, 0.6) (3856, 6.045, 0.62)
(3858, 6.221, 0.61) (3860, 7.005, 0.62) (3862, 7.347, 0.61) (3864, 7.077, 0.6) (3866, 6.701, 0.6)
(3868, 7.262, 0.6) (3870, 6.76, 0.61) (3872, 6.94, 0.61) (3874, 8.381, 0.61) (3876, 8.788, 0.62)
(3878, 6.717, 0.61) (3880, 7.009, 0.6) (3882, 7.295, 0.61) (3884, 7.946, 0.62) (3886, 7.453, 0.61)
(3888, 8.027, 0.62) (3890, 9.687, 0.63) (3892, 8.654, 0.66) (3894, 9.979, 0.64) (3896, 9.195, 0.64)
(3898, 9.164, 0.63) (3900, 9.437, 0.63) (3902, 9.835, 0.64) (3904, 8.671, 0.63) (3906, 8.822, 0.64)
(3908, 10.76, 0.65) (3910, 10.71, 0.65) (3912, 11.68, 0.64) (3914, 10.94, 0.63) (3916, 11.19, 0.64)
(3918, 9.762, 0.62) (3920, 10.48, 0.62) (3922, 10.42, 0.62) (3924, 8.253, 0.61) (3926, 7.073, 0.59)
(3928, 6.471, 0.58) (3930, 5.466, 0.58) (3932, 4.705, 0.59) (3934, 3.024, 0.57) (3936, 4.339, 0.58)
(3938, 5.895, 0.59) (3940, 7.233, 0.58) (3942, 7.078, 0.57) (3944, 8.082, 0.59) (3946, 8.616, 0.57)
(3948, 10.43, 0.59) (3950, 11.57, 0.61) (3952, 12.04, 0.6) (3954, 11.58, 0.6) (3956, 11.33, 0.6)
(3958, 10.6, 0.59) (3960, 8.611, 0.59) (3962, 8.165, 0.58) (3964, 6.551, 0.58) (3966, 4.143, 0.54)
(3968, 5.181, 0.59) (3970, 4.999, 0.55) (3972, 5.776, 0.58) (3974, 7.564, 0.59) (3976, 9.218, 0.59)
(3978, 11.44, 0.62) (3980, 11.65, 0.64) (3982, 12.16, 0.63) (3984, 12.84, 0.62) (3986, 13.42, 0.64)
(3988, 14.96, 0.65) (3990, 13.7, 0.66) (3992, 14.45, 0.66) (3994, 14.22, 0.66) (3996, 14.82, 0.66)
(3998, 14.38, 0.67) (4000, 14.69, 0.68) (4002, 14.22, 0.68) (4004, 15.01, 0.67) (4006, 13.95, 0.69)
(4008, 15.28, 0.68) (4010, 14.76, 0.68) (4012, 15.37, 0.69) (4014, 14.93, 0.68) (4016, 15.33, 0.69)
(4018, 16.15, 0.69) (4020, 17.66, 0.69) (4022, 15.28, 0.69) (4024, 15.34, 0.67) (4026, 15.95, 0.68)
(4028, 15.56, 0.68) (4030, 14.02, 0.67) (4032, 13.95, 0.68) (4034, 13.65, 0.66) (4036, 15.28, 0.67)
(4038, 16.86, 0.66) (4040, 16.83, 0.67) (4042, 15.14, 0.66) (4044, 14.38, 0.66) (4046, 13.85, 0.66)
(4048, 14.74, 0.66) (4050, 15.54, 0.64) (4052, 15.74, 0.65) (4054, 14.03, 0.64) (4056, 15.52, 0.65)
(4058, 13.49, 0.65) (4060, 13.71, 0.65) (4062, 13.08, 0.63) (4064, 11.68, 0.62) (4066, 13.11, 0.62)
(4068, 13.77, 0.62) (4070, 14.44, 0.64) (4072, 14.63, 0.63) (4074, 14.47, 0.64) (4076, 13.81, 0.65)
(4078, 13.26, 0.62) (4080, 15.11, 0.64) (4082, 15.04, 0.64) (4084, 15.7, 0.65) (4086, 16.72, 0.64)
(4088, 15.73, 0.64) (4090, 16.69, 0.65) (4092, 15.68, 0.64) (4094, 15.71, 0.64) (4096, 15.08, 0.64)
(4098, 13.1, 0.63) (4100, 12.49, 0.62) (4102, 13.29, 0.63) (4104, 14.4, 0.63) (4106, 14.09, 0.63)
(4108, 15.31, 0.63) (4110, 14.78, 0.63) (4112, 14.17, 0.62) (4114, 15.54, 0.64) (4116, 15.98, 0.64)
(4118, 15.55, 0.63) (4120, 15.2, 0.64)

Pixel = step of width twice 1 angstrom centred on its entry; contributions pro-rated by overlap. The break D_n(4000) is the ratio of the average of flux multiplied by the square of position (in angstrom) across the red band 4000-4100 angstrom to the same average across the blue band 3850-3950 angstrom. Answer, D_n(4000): 1.98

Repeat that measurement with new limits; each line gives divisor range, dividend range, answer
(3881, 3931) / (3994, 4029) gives 1.76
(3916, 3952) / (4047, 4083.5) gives 1.94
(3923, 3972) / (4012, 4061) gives 2.10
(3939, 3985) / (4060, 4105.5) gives 1.70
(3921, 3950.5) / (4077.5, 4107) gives 2.24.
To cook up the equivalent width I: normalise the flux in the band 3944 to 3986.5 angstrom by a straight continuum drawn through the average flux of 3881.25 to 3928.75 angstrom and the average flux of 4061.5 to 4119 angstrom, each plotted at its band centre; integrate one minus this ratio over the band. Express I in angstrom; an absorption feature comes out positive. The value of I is 6.4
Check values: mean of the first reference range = 9.27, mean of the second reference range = 14.6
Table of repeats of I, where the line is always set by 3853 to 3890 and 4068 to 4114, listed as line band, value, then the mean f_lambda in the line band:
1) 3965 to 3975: 4.8 angstrom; 5.53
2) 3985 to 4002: -4.3 angstrom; 14.3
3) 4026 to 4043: -3.2 angstrom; 15.2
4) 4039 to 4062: -2.4 angstrom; 14.7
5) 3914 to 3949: 6.1 angstrom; 7.66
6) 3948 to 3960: -1.2 angstrom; 11.1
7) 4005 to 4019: -3.6 angstrom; 15.1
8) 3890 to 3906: -2.1 angstrom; 9.27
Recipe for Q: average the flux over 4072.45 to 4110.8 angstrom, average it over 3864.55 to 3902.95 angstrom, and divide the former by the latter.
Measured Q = 1.8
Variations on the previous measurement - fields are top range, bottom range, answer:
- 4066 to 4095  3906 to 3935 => 1.73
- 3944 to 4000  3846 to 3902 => 1.35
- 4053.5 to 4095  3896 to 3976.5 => 1.73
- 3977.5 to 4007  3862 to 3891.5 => 1.81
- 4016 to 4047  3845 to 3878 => 2.09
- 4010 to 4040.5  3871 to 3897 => 1.89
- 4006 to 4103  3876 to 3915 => 1.64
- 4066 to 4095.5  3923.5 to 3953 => 2.04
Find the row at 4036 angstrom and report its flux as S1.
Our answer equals 15.28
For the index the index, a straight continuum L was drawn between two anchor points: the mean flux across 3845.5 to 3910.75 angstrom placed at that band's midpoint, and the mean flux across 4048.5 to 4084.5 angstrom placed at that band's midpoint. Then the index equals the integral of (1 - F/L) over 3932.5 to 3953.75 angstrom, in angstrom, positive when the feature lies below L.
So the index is 4.9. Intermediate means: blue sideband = 8.09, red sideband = 14.2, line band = 7.89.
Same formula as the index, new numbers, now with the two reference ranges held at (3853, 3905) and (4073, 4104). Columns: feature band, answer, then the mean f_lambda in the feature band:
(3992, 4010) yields -4.05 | 14.6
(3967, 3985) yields 3.47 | 8.98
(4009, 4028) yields -4.81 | 15.6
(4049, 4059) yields -0.90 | 14.9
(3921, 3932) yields 2.50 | 7.28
